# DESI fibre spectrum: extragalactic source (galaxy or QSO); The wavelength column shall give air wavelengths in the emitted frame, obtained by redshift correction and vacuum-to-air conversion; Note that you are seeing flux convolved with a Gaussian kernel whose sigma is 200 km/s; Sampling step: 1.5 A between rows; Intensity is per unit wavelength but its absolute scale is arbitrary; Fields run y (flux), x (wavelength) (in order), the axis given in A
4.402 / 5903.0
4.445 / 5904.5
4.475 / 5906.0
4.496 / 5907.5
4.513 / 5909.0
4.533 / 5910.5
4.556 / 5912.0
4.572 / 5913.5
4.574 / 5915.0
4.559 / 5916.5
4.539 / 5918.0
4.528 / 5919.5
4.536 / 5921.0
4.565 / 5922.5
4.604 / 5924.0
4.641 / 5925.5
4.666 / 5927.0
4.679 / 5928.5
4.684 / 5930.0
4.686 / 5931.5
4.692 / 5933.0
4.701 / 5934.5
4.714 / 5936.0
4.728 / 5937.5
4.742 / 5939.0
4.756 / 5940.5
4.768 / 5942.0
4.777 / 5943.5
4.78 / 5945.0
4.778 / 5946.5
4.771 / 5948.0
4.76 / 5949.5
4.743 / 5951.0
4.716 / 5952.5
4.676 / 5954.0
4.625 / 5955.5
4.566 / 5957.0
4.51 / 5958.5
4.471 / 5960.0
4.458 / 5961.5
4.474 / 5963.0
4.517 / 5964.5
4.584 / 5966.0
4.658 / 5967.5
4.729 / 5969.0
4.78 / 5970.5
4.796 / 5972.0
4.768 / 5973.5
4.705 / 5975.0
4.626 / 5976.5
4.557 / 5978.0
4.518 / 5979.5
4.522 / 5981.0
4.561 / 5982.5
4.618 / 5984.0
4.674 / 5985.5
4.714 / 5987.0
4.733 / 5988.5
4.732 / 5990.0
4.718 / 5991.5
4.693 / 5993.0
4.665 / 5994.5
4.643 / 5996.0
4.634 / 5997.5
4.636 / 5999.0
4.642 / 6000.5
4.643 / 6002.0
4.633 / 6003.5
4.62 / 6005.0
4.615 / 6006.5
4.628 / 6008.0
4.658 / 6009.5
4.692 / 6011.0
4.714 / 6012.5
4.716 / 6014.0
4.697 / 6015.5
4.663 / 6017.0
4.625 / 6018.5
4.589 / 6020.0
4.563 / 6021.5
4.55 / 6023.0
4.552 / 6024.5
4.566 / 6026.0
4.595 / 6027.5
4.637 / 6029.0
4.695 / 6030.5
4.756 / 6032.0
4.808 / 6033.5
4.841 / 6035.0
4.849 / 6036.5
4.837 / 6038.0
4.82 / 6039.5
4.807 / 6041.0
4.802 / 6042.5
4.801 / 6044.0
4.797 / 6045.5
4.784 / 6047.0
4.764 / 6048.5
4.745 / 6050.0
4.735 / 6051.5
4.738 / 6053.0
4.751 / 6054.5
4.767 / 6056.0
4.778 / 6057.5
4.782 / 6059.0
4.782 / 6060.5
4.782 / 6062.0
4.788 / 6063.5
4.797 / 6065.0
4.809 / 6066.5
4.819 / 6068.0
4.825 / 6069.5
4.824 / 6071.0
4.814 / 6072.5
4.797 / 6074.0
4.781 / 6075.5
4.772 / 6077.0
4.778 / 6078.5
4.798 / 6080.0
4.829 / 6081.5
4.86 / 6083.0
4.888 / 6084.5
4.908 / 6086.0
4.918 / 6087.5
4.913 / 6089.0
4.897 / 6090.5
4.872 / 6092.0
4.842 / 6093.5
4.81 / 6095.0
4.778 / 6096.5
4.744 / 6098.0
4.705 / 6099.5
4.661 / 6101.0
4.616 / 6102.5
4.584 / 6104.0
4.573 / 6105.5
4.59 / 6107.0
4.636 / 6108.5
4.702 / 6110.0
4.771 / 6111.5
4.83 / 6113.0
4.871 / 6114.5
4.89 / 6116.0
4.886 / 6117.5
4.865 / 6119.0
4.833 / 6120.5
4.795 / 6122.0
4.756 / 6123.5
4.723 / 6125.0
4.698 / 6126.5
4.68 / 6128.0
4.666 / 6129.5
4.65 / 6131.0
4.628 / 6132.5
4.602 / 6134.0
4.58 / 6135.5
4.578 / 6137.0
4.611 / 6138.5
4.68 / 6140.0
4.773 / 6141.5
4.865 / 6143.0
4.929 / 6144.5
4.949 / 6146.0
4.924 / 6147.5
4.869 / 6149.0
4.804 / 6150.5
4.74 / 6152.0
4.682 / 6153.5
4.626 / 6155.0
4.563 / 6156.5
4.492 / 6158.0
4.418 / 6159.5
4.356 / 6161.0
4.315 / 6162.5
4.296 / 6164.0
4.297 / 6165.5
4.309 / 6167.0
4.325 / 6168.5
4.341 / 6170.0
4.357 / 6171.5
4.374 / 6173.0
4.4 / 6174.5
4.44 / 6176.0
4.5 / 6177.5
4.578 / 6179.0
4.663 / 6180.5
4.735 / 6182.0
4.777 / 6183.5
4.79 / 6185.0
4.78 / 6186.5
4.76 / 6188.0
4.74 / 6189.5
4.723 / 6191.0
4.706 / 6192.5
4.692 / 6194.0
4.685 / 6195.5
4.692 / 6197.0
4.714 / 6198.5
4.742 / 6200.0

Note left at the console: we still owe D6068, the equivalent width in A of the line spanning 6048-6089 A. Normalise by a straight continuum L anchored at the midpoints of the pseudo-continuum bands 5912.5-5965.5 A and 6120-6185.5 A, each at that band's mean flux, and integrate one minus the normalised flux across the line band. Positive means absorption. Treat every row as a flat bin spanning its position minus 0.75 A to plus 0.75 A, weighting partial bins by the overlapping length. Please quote -1.6 A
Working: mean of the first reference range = 4.64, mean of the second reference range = 4.61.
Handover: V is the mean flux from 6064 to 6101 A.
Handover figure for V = 4.82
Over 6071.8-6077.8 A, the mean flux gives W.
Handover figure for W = 4.79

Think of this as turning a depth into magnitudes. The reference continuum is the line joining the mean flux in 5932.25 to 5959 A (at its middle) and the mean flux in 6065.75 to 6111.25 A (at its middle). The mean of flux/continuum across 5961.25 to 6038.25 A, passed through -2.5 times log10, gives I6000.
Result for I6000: 0.019 mag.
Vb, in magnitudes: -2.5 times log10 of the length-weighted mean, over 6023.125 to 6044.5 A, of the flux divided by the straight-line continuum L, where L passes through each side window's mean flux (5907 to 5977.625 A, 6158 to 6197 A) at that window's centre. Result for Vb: -0.031 mag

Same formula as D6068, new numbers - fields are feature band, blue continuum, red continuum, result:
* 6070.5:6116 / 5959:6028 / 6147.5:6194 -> -1.83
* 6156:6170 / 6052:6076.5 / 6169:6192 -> 0.77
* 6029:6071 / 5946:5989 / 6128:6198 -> -1.41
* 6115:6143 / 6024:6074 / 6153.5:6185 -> -0.93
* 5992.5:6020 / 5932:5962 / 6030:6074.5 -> 0.53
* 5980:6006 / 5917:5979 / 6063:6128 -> 0.26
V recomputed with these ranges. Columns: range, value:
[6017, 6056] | 4.72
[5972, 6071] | 4.7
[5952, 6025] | 4.63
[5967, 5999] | 4.67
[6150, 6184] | 4.49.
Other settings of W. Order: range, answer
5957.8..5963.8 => 4.48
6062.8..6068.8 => 4.8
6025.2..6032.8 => 4.65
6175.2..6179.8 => 4.51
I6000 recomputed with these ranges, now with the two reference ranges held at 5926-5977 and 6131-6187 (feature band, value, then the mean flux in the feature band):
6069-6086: -0.04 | 4.82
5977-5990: 0.01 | 4.62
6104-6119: -0.03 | 4.75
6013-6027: 0.01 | 4.61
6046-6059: -0.03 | 4.76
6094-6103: -0.02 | 4.73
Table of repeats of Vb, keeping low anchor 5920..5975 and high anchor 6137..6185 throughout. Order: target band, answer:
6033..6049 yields -0.04 mag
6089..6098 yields -0.05 mag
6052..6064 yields -0.03 mag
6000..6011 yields 0.00 mag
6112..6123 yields -0.06 mag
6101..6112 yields -0.01 mag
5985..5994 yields -0.01 mag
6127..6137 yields -0.01 mag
